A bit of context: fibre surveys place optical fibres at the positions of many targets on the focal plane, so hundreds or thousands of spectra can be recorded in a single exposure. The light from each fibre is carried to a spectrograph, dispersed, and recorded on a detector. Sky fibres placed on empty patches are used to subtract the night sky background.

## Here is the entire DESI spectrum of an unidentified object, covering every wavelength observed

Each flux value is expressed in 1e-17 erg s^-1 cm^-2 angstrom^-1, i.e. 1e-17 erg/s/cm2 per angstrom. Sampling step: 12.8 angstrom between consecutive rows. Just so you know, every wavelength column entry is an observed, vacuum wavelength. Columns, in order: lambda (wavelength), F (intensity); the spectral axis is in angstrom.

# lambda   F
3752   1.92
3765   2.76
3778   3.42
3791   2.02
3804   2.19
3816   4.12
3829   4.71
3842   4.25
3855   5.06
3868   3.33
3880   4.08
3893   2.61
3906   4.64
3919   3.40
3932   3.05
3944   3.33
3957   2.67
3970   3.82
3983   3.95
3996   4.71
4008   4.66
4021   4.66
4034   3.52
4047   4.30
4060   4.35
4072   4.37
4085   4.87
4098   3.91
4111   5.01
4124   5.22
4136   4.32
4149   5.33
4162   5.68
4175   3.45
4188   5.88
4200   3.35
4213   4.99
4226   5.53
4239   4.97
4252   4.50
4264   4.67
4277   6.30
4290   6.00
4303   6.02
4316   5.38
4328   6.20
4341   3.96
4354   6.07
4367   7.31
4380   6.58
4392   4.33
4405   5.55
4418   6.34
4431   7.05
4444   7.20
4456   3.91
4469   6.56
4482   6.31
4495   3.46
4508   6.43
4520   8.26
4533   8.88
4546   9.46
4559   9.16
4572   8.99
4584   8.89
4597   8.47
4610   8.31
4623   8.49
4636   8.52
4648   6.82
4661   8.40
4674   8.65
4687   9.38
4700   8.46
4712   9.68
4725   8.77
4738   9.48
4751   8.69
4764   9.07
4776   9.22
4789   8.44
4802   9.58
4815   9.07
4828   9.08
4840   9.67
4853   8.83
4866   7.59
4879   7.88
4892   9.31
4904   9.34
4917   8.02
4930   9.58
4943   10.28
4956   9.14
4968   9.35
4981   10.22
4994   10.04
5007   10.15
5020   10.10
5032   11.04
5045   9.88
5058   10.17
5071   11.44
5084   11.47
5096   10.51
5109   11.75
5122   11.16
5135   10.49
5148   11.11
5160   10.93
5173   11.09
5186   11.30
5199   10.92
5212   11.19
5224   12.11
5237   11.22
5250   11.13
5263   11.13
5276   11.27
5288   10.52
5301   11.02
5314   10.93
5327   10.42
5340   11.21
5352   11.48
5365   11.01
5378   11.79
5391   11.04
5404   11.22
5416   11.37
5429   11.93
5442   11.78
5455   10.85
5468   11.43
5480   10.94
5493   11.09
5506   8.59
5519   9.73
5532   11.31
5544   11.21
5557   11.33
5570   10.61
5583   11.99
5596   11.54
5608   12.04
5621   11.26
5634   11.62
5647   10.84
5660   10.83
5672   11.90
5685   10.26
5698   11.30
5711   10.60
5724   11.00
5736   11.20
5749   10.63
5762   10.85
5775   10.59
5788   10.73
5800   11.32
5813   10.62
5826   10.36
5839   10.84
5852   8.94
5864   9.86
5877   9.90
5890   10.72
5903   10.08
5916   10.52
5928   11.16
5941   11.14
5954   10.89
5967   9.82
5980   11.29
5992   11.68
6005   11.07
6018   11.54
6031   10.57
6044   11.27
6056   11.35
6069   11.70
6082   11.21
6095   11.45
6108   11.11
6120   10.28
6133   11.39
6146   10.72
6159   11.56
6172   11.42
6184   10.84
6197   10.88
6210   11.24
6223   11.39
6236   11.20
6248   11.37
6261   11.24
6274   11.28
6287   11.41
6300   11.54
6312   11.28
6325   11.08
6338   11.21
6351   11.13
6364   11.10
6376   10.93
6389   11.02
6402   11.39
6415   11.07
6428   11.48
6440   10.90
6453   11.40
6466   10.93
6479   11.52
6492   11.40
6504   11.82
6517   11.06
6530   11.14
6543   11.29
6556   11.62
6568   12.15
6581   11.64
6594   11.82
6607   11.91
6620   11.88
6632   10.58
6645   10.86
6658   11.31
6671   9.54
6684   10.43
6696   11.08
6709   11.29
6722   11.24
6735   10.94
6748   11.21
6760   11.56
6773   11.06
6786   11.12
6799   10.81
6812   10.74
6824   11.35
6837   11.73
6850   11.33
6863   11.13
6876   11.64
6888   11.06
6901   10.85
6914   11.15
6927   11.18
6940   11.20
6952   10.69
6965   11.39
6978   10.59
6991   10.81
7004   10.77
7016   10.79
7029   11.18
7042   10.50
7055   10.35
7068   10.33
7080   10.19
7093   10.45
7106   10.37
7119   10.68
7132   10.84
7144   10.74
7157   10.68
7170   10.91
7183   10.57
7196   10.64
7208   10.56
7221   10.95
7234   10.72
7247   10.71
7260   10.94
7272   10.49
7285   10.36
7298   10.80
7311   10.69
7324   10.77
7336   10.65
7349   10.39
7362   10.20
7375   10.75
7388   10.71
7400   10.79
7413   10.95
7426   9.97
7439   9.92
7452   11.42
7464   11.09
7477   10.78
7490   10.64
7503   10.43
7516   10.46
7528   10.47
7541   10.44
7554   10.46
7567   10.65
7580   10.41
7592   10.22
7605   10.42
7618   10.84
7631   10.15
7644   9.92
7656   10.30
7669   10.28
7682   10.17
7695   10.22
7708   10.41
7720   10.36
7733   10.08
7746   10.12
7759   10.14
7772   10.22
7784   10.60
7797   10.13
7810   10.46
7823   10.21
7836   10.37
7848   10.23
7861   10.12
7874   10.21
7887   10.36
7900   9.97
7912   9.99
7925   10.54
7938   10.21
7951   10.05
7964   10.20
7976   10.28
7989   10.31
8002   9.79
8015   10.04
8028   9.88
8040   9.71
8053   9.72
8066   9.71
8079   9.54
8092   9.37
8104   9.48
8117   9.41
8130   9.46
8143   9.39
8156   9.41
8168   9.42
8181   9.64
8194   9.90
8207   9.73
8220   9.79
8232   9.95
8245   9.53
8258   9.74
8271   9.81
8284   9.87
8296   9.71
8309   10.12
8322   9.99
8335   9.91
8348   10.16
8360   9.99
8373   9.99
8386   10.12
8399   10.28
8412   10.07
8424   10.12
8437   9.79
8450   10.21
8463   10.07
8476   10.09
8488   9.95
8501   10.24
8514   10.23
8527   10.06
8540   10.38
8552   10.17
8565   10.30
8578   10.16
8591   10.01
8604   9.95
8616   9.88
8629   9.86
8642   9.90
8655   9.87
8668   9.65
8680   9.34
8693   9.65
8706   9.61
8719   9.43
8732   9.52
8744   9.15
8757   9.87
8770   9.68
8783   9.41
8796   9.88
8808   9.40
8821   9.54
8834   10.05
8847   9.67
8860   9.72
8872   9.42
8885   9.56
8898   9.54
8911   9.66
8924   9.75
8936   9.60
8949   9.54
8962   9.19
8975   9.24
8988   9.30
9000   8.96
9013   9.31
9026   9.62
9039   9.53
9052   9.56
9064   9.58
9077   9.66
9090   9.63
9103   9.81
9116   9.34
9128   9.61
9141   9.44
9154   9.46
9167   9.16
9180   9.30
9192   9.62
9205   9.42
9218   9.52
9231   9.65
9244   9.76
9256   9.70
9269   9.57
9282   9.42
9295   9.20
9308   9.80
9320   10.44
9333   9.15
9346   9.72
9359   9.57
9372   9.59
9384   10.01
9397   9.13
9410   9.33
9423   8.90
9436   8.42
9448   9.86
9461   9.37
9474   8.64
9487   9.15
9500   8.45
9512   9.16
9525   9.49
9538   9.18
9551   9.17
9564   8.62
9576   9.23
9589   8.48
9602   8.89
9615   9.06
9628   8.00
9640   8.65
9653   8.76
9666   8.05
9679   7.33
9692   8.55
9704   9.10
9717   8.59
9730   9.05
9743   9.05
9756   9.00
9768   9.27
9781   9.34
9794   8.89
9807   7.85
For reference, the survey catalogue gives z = 0.13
